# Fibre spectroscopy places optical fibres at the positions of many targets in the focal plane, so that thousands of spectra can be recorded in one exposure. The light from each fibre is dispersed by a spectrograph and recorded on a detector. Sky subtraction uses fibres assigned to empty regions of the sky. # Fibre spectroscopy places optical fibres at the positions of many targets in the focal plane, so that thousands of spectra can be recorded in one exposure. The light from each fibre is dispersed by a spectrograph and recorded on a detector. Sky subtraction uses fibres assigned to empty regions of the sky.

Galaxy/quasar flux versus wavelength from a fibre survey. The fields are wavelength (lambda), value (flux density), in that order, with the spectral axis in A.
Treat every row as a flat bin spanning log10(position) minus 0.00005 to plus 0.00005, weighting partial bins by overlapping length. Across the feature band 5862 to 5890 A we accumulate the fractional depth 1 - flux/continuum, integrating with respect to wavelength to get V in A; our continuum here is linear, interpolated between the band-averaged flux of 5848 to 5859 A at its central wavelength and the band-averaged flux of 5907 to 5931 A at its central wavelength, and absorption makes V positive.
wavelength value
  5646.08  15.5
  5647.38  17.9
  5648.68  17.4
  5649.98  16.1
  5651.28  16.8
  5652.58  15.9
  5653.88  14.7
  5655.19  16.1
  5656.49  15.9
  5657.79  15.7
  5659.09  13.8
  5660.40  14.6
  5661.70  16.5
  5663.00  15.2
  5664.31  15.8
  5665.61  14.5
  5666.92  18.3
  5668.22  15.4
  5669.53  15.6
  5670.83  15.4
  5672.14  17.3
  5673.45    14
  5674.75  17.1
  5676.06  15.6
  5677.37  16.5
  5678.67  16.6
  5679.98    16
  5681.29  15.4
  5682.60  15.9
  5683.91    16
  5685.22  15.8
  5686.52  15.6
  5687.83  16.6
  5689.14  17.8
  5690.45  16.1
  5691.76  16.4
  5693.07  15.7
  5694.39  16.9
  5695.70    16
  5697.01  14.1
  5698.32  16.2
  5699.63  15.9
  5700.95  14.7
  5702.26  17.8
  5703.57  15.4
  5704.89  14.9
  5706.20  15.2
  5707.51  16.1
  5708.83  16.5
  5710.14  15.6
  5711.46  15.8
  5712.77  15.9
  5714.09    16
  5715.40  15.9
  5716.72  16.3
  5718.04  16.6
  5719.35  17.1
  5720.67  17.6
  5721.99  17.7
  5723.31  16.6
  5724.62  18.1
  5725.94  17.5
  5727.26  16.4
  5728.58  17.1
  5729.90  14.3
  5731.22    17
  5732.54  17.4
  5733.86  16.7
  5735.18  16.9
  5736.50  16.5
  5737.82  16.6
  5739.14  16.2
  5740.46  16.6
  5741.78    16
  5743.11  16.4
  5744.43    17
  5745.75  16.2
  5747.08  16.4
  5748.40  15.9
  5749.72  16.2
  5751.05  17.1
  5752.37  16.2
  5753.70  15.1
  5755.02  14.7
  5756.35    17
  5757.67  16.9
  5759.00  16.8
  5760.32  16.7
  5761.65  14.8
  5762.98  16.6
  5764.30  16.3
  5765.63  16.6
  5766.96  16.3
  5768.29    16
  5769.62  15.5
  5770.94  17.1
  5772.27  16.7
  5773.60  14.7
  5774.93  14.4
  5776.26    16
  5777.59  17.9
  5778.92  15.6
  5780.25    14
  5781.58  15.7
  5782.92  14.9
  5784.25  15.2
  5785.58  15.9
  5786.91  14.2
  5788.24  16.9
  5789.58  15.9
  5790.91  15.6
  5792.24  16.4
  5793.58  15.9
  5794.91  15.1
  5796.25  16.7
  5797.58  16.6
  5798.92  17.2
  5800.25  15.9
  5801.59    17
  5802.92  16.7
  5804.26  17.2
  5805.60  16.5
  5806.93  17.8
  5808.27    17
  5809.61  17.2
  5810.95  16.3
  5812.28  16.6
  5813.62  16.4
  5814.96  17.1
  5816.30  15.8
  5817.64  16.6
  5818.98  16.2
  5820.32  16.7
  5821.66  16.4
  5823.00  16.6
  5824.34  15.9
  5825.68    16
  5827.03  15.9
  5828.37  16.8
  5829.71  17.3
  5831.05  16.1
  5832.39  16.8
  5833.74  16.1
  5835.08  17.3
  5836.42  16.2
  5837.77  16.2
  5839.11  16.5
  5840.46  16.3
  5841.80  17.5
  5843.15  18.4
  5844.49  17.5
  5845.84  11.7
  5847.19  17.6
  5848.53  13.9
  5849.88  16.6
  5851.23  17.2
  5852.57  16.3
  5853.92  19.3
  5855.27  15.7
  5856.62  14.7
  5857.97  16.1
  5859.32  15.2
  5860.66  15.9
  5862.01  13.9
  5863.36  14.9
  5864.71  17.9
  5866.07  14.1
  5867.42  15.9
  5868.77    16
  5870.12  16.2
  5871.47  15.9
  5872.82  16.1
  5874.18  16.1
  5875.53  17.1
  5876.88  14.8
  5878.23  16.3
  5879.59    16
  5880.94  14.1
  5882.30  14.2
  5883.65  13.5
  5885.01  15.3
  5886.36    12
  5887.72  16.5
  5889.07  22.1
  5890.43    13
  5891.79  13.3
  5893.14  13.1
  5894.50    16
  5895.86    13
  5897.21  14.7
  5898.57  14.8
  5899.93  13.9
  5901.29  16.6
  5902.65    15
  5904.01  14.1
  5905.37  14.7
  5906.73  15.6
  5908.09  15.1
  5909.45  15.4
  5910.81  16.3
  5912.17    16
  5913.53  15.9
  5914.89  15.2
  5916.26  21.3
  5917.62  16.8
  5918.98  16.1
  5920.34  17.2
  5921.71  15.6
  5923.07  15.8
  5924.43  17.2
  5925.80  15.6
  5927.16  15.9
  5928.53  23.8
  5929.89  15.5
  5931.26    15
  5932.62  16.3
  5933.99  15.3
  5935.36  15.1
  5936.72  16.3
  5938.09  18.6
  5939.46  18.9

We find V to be 1.2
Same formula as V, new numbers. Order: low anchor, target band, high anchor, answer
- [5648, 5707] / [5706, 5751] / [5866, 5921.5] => -2.0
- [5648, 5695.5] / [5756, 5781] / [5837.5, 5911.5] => -0.5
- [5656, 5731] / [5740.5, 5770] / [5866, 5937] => -0.5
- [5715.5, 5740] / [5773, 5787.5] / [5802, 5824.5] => 1.2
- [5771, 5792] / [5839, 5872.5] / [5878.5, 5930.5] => -0.8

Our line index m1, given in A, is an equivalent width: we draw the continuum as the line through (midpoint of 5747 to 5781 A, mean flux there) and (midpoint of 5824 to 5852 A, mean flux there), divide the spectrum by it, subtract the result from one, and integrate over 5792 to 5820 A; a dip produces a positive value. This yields -0.6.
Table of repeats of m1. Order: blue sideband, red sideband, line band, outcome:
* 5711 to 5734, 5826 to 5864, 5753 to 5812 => 1.1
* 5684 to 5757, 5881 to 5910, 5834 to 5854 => -1.6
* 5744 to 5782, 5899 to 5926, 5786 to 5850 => -1.4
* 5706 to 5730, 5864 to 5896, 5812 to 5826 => -0.5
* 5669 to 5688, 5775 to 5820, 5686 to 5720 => -0.1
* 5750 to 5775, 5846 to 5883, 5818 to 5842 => -0.9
